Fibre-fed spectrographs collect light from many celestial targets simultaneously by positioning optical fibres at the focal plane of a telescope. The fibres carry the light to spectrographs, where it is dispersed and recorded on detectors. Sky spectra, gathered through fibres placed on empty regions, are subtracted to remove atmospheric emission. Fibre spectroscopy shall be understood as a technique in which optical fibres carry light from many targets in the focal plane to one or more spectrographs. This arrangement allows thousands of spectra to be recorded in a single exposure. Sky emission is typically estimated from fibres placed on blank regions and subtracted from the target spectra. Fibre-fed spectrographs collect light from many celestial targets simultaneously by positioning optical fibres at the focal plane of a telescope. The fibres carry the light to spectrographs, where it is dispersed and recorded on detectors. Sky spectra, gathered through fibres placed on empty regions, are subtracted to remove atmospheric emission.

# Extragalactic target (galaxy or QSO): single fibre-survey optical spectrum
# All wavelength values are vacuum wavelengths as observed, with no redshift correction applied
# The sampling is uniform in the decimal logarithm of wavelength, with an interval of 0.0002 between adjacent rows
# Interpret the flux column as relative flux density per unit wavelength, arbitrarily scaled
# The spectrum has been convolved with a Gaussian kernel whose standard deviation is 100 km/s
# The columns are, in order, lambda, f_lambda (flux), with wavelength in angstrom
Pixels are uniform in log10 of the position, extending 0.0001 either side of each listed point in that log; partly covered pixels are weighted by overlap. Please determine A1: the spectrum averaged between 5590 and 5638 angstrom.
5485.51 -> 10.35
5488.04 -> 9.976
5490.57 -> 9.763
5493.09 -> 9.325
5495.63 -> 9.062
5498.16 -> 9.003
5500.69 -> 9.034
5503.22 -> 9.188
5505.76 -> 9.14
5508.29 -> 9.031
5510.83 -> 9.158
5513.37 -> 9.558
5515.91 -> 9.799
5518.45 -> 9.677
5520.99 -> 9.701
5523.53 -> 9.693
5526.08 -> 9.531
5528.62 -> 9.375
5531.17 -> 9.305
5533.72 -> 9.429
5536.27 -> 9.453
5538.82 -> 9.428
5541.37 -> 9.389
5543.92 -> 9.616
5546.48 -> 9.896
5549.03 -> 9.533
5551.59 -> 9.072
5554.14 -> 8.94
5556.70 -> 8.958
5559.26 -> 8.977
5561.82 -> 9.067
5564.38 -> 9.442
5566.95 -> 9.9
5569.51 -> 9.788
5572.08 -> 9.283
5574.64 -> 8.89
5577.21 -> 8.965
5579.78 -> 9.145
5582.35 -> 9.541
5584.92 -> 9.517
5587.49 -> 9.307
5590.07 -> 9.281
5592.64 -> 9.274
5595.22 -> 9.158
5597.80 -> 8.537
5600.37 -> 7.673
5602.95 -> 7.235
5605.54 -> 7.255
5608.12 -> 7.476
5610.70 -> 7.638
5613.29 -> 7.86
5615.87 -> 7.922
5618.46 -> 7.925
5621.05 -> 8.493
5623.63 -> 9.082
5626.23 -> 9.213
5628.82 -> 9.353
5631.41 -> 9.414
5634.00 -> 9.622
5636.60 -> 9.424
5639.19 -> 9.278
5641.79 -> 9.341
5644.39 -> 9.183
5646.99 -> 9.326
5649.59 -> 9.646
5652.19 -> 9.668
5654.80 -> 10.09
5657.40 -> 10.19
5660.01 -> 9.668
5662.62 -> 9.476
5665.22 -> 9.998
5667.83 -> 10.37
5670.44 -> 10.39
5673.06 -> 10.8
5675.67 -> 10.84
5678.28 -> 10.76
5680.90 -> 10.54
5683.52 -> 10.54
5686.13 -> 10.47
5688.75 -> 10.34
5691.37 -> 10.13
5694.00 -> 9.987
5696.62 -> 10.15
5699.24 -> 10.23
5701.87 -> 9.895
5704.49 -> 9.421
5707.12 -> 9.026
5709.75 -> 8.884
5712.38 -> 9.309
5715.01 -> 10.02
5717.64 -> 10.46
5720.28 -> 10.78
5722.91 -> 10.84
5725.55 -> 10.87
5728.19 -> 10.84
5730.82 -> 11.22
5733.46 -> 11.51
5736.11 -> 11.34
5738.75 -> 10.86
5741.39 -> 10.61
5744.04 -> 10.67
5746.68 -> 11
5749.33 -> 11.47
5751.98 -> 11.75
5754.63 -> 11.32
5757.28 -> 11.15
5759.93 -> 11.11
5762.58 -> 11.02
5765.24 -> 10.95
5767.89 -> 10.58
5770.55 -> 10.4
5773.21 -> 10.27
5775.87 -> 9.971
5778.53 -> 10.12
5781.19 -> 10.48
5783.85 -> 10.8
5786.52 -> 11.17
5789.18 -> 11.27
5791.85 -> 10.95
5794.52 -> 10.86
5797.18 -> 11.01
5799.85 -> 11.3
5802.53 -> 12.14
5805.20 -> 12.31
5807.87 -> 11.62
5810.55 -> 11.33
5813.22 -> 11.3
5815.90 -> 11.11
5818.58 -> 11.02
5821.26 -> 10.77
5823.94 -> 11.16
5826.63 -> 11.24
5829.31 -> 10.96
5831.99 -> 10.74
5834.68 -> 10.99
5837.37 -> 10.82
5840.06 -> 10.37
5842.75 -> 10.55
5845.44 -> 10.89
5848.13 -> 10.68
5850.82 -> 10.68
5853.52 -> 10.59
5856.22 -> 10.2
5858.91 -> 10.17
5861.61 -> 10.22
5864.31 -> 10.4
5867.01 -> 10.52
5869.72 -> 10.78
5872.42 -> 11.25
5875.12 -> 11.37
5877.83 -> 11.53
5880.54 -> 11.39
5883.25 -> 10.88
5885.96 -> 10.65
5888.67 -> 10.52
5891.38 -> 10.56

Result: 8.5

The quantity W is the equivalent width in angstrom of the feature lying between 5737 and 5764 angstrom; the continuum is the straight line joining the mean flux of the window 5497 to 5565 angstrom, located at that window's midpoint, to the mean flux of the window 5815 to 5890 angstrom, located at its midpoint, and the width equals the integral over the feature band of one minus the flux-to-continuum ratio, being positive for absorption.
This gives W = -2.0 angstrom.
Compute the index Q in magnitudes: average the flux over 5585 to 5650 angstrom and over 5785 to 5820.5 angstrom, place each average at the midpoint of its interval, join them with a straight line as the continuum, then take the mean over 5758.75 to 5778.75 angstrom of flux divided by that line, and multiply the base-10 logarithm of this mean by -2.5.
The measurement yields 0.03 mag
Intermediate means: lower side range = 8.72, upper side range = 11.3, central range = 10.6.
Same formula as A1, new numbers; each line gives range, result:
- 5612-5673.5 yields 9.39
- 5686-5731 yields 10.1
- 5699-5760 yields 10.6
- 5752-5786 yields 10.7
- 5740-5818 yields 11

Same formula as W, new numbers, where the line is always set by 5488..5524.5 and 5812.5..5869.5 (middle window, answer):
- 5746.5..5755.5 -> -0.9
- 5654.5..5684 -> -0.8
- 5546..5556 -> 0.3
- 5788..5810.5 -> -1.9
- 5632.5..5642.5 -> 0.5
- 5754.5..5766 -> -0.8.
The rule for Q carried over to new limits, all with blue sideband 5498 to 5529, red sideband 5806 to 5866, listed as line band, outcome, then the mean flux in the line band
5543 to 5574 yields 0.026 mag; 9.36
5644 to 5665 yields 0.035 mag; 9.7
